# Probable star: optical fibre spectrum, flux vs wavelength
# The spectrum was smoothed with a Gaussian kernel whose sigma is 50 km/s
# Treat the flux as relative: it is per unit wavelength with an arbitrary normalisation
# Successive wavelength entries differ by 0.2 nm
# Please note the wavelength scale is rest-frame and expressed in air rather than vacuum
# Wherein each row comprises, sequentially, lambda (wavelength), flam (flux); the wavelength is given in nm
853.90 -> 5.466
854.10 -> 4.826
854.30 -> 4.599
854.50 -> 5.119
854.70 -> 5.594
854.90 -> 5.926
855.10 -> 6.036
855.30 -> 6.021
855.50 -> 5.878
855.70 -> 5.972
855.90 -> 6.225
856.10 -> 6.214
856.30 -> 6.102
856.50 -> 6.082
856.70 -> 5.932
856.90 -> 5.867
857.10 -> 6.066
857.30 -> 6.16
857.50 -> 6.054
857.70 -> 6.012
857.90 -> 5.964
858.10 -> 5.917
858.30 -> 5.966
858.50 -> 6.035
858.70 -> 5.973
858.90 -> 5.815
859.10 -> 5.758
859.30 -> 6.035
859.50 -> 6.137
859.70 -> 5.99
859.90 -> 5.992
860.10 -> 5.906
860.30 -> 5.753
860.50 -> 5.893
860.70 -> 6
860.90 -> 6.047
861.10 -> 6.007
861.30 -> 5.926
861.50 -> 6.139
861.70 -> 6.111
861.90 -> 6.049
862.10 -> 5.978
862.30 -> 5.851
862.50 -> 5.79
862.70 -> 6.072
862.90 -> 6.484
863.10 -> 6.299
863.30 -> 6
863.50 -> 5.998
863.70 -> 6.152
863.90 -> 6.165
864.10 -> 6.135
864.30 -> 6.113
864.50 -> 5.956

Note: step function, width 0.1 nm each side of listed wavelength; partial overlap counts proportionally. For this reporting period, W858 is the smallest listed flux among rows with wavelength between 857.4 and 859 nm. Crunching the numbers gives 5.815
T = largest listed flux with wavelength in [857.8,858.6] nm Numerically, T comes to 6.035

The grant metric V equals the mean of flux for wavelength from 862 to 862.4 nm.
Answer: 5.91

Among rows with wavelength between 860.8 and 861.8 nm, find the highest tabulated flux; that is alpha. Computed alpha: 6.139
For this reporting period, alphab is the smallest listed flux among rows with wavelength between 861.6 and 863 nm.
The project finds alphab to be 5.79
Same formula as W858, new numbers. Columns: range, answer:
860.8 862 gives 5.926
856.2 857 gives 5.867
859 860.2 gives 5.758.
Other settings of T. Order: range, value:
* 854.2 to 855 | 5.926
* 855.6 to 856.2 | 6.225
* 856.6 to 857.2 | 6.066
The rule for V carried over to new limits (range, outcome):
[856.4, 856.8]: 6.01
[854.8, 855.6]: 5.97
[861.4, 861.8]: 6.12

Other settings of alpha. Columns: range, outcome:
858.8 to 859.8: 6.137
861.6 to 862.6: 6.111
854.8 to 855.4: 6.036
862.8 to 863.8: 6.484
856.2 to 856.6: 6.102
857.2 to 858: 6.16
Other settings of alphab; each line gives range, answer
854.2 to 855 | 4.599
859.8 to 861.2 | 5.753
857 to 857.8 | 6.012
